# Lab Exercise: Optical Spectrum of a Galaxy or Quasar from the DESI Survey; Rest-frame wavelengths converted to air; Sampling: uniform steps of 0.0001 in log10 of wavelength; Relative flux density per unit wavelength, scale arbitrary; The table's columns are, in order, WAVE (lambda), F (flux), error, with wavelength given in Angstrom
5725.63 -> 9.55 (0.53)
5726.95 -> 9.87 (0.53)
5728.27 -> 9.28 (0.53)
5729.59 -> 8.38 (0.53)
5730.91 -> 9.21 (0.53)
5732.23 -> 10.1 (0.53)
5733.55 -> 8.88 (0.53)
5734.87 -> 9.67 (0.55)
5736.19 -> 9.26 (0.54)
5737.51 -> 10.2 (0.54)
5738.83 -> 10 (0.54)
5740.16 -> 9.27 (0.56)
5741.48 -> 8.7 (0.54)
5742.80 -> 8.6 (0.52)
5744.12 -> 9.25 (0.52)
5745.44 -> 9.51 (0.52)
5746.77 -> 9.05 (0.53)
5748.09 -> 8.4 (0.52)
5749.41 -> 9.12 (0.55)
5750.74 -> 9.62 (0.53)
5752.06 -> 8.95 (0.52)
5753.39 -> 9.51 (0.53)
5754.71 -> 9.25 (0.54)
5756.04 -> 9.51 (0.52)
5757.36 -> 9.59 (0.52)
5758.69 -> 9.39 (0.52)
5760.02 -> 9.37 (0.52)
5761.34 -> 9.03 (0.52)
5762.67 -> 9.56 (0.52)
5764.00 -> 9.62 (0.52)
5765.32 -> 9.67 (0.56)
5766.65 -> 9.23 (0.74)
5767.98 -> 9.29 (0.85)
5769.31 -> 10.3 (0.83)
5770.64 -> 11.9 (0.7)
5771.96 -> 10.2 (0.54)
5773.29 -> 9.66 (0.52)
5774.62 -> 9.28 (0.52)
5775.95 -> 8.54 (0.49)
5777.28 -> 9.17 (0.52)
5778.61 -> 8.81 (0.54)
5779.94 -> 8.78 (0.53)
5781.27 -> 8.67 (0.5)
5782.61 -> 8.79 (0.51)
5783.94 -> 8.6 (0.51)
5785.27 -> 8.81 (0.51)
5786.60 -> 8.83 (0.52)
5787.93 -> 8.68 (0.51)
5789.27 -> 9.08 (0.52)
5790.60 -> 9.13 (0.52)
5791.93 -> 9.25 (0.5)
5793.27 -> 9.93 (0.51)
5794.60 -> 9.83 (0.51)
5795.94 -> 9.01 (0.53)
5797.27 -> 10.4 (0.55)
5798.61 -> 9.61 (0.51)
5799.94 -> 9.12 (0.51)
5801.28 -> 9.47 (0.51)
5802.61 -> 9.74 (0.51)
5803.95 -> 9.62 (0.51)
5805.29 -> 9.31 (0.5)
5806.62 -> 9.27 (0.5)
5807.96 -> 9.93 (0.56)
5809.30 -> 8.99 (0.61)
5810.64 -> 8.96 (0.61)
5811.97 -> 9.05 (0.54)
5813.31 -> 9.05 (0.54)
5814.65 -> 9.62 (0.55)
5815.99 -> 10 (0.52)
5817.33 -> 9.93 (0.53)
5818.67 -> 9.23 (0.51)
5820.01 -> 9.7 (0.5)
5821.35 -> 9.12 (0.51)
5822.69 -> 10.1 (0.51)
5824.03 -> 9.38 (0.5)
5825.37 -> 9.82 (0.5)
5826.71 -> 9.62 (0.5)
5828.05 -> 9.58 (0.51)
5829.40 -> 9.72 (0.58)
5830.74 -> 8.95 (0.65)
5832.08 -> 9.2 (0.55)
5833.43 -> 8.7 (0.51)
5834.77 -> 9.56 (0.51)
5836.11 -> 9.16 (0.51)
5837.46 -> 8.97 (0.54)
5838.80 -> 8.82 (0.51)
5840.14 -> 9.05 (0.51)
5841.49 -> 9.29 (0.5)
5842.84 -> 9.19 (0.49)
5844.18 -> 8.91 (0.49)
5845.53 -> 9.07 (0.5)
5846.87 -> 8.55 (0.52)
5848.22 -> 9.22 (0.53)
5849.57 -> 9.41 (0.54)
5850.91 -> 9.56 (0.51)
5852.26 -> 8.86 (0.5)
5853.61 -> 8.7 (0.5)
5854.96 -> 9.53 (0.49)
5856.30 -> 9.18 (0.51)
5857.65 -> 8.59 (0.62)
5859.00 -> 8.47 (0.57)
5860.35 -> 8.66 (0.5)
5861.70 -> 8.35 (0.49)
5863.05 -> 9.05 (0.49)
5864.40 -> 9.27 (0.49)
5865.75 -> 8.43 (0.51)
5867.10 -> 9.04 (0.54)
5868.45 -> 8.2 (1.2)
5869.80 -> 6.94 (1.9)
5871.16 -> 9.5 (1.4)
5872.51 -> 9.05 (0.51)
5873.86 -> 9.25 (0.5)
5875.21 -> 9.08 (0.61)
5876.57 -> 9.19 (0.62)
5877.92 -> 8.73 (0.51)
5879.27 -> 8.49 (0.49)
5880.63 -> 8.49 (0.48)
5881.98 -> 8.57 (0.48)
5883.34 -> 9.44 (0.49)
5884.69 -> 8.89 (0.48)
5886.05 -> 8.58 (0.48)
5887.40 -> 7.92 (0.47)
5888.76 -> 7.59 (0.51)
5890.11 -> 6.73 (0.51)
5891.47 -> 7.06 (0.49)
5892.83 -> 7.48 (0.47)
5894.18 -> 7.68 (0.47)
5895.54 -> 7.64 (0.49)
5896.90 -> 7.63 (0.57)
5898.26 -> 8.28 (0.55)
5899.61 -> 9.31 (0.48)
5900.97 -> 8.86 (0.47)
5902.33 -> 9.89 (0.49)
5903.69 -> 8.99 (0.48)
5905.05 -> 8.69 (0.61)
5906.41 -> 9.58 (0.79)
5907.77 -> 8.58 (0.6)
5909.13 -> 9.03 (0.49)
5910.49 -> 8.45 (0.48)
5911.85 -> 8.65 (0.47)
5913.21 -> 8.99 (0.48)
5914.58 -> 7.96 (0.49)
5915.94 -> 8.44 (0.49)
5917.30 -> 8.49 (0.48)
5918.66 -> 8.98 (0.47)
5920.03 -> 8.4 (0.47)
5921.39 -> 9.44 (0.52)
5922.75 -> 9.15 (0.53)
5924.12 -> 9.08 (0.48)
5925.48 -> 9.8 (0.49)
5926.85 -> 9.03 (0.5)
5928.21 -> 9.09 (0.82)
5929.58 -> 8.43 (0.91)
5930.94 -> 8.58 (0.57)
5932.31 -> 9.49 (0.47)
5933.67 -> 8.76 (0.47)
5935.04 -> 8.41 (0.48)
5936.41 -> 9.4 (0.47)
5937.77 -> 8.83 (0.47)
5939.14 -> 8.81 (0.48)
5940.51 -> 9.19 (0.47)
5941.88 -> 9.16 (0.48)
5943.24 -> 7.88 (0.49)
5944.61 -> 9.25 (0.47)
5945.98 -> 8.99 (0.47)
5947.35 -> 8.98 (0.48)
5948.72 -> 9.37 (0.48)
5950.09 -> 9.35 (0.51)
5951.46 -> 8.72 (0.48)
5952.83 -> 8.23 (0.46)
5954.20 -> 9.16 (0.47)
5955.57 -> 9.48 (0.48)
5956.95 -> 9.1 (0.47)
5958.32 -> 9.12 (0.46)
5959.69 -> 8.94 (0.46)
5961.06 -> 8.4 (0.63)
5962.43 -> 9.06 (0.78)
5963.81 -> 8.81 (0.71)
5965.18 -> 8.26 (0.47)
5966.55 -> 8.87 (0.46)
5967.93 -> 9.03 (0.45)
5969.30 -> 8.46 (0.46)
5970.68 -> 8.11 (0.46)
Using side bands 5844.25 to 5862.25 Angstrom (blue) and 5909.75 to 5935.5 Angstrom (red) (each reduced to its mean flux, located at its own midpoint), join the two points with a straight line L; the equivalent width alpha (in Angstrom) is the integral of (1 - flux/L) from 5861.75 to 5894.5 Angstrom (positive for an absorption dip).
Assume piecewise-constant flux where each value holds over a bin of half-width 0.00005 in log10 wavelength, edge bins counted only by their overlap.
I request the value 1.7 Angstrom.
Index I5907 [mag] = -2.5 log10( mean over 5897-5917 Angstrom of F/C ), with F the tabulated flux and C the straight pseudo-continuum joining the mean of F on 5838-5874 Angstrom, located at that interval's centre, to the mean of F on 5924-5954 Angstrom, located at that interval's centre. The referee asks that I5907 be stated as 0.02 mag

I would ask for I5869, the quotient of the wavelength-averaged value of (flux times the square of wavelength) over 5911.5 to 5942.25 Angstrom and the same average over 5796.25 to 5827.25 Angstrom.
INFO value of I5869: 0.97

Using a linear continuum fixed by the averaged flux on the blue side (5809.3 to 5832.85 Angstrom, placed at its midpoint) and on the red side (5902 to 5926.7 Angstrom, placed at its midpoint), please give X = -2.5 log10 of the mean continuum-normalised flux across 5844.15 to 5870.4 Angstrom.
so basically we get 0.05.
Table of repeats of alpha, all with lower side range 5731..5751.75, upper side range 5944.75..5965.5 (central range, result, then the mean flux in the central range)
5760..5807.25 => -0.7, 9.38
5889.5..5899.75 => 1.6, 7.65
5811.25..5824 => -0.5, 9.53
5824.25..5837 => -0.3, 9.36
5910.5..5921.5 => 0.5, 8.61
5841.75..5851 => 0.0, 9.11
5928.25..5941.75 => 0.1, 8.9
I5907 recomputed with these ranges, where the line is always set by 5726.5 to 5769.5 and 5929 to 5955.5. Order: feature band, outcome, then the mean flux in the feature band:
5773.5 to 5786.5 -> 0.05 mag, 8.86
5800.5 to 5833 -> -0.03 mag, 9.46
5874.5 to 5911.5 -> 0.07 mag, 8.48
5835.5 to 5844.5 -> 0.01 mag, 9.06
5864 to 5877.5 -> 0.03 mag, 8.78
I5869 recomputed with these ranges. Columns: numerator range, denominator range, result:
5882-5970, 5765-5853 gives 0.97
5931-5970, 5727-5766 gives 1.02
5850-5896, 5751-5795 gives 0.95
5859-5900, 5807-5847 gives 0.92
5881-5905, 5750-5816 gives 0.92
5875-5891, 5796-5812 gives 0.92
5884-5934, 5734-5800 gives 0.97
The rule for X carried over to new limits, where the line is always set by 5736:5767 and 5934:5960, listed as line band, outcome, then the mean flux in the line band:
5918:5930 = -0.01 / 9.05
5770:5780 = -0.04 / 9.59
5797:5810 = -0.03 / 9.51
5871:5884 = 0.02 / 8.96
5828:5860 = 0.01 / 9.08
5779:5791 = 0.05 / 8.81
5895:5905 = 0.05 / 8.67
